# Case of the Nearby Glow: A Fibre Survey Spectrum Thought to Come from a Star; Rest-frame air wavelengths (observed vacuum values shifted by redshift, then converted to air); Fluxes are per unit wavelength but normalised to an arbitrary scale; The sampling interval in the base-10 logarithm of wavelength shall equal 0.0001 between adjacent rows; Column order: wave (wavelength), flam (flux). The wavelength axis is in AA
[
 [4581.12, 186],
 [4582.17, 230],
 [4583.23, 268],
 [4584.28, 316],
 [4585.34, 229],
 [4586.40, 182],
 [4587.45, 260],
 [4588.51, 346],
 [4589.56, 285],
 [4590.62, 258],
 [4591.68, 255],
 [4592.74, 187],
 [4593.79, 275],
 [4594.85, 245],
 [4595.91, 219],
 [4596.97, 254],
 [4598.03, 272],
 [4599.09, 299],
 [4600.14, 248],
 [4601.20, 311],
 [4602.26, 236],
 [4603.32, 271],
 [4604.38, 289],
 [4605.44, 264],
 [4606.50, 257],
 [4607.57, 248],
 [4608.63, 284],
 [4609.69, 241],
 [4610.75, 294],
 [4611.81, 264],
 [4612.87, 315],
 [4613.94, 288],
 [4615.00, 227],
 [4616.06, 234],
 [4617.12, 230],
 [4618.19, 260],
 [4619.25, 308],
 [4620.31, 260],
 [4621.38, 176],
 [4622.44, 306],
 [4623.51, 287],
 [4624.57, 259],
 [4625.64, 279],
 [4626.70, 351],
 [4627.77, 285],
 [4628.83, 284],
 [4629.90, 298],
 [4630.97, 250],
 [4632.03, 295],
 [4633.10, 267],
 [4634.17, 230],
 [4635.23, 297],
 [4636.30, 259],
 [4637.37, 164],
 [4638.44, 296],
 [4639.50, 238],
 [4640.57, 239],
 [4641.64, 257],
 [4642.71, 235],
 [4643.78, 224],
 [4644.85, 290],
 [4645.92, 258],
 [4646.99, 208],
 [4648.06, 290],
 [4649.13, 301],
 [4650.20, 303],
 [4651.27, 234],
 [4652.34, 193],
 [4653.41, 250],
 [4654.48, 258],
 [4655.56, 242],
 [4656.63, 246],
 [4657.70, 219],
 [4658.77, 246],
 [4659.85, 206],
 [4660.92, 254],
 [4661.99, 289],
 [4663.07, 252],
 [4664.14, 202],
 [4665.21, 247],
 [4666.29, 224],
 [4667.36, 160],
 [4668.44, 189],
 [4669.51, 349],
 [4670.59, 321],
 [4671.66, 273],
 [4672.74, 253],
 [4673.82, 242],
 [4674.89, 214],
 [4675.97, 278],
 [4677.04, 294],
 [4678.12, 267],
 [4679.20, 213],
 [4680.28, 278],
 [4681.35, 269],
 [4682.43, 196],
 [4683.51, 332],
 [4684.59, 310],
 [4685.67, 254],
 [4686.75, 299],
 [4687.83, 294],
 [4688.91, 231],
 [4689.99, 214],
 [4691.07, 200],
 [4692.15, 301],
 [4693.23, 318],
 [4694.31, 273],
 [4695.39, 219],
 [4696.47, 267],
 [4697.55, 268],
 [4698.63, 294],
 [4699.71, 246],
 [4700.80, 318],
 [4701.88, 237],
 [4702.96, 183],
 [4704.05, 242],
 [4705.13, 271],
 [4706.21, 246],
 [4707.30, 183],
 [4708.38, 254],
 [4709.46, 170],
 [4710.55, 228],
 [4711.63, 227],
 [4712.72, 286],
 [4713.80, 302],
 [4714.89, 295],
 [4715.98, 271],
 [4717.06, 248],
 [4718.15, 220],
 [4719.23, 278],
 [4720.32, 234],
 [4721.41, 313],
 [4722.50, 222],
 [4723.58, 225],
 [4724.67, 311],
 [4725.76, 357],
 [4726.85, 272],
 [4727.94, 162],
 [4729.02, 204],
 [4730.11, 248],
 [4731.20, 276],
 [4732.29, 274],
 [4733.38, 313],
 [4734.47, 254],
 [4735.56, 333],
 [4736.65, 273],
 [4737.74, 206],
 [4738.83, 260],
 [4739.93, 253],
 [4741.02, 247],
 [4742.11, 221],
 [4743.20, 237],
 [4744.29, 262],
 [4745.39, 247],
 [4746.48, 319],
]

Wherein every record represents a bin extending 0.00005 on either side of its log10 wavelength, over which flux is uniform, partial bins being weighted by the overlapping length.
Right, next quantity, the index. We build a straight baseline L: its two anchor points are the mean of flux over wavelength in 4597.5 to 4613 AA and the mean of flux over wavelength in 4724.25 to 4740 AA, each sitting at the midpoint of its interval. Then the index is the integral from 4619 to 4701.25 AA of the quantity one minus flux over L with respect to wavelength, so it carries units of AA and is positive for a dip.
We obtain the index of 3.1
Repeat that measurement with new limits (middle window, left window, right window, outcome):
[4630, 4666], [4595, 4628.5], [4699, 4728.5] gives 1.7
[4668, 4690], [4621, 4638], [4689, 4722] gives -0.7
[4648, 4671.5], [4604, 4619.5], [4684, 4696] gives 1.5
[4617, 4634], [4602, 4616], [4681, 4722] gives -0.6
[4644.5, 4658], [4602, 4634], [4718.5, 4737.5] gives 0.8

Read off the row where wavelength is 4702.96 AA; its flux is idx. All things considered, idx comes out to 183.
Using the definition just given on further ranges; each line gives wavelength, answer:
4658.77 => 246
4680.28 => 278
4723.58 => 225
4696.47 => 267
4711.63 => 227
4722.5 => 222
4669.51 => 349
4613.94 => 288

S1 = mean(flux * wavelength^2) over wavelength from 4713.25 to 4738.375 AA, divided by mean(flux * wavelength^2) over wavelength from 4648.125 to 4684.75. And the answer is 1.1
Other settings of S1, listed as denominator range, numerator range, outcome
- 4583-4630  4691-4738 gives 1.01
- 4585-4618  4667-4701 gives 1.05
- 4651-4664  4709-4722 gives 1.10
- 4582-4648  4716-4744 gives 1.03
